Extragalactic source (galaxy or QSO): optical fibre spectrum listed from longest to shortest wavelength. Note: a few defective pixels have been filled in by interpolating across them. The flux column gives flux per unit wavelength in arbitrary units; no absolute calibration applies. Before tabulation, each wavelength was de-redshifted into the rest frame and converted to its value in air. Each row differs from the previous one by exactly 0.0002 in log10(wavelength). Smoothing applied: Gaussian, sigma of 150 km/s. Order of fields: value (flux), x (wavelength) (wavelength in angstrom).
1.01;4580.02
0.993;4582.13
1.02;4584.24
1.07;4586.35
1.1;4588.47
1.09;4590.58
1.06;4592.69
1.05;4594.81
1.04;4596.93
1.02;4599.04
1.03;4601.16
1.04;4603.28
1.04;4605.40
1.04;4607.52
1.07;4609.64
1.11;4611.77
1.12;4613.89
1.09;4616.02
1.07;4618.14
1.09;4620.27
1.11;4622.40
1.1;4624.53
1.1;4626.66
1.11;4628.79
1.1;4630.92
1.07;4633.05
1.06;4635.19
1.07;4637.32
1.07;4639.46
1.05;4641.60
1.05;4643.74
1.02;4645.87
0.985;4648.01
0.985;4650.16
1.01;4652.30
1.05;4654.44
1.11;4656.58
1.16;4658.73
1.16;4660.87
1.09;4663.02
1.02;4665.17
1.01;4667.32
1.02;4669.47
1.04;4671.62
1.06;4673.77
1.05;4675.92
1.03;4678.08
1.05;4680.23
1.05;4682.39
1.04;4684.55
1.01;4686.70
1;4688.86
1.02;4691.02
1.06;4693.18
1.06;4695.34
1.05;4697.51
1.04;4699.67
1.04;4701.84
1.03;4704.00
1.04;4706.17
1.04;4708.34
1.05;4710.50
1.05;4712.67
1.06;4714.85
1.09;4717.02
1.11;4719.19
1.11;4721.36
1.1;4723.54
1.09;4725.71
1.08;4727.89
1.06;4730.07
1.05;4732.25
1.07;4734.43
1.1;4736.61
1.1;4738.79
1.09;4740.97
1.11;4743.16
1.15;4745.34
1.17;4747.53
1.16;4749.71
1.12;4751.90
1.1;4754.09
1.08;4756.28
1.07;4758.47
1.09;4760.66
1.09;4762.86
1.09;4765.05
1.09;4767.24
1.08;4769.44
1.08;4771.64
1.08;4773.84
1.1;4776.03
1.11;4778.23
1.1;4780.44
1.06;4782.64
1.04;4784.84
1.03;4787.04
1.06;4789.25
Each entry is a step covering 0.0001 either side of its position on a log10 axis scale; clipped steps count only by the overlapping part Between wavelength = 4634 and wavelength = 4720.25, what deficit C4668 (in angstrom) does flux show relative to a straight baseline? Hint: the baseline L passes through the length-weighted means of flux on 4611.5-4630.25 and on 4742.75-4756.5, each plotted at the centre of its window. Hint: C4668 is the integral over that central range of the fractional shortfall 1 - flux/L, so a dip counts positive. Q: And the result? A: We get 4.9 angstrom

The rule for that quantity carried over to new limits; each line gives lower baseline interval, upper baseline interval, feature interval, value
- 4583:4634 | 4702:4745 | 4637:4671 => 0.65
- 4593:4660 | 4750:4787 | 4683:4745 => 0.85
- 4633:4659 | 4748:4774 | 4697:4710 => 0.40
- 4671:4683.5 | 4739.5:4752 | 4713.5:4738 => 0.54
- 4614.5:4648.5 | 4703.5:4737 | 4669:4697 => 0.88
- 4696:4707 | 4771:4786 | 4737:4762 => -1.08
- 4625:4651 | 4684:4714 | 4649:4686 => -0.23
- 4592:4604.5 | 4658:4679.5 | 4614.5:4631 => -0.78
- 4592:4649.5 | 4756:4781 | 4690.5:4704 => 0.40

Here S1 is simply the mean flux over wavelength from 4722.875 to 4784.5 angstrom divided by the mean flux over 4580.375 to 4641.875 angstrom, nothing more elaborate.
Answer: 1.0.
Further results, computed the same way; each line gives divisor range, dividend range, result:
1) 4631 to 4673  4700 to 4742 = 1.01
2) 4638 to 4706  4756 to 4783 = 1.04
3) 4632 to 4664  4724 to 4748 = 1.03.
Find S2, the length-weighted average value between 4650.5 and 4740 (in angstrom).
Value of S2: 1.06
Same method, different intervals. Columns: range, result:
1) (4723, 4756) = 1.1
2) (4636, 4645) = 1.06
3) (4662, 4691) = 1.04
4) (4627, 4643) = 1.08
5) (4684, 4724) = 1.05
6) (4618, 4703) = 1.06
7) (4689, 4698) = 1.04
